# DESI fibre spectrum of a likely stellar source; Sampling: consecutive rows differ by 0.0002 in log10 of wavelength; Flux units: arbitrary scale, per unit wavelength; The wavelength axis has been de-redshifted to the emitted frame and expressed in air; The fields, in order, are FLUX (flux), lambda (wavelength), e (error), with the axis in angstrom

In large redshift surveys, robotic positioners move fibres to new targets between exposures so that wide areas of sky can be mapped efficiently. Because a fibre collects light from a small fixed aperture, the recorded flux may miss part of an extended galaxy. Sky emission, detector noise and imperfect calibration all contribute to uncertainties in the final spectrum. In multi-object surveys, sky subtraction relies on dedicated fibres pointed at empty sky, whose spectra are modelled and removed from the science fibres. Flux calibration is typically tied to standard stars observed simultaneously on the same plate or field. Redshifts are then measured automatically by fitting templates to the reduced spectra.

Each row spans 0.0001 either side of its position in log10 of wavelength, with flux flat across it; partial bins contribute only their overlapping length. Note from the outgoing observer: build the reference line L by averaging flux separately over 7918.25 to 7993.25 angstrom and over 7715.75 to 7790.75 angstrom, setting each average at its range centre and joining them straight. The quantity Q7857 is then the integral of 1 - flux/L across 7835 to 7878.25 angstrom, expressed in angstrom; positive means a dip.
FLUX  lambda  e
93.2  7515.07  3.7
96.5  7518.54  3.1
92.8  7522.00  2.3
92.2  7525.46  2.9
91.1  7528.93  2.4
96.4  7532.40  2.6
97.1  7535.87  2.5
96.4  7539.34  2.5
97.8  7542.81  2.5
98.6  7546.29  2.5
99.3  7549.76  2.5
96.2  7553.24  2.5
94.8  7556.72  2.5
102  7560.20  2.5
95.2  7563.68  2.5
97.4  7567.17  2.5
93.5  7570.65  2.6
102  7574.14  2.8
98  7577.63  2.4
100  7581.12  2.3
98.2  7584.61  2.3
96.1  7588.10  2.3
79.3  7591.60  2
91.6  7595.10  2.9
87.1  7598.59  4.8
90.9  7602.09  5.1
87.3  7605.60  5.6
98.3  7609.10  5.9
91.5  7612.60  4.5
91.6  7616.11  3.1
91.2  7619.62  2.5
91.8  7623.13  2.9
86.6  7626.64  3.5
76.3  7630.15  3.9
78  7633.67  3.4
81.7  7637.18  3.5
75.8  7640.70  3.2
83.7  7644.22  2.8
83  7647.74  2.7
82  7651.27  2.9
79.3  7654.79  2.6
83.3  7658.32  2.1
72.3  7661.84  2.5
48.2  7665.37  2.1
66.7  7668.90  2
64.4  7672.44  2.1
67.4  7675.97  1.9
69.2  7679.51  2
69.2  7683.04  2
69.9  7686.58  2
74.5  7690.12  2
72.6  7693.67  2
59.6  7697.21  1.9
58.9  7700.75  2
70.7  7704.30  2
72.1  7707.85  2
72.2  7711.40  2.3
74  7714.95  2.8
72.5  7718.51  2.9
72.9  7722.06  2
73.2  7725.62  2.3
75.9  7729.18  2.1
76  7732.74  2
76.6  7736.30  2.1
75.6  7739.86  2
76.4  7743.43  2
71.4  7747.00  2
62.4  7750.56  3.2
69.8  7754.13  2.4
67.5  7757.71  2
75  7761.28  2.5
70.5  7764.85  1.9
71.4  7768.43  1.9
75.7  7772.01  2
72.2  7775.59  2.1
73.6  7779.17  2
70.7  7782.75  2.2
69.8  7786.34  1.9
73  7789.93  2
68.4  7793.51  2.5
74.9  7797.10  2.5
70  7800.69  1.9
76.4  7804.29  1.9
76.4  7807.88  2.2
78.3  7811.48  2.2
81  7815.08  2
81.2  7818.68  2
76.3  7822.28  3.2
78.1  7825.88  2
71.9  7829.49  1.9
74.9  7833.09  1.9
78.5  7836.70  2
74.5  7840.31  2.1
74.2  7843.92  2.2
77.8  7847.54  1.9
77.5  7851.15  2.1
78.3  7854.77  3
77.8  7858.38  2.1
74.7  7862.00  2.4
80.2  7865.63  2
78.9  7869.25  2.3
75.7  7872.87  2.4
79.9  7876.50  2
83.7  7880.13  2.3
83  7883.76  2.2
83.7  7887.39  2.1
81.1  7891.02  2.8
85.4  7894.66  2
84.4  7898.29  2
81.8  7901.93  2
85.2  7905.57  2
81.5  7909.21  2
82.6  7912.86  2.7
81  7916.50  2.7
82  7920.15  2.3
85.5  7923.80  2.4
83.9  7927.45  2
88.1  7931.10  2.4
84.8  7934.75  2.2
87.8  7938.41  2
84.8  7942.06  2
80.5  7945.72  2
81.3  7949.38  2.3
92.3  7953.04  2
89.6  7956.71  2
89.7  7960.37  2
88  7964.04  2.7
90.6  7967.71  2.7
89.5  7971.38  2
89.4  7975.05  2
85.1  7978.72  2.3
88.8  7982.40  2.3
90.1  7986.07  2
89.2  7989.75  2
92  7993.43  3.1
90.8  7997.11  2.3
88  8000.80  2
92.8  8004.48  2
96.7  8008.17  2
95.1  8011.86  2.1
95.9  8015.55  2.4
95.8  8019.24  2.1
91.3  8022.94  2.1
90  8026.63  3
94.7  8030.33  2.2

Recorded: 1.4 angstrom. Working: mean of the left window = 72.5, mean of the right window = 87.2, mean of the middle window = 77.3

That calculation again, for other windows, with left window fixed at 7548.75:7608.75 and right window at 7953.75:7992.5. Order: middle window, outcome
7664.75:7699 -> 9.7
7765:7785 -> 4.2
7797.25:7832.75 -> 5.8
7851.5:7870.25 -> 2.7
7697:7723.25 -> 6.6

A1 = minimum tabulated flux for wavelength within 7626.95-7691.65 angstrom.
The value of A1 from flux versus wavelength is 48.2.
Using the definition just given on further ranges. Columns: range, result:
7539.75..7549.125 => 97.8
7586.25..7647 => 75.8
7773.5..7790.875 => 69.8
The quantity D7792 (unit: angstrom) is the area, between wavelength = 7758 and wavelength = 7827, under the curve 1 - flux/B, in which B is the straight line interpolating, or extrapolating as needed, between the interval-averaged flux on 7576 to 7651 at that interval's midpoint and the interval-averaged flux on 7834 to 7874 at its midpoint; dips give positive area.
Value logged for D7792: 4.9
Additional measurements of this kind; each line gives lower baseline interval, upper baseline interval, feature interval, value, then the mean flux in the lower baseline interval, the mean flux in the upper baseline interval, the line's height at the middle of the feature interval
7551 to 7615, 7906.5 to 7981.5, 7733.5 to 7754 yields 4.12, 94.4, 85.9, 90.6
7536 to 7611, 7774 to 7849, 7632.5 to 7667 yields 4.65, 95.3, 74.9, 88.7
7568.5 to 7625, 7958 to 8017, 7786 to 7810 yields 4.94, 93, 90.7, 91.8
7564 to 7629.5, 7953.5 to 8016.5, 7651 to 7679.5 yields 6.96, 92.7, 90.6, 92.3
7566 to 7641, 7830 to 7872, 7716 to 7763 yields 5.80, 90.4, 76.9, 83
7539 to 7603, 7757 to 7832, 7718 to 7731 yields 1.13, 95.5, 74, 80.8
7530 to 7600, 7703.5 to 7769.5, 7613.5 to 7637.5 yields 0.52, 95.8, 72.5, 87.6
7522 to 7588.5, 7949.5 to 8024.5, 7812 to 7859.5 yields 8.10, 96.9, 90.8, 92.9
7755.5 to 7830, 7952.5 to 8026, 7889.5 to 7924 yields 0.36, 73.9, 91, 83.8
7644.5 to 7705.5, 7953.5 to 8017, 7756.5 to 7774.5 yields 0.98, 70.4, 90.7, 76.3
